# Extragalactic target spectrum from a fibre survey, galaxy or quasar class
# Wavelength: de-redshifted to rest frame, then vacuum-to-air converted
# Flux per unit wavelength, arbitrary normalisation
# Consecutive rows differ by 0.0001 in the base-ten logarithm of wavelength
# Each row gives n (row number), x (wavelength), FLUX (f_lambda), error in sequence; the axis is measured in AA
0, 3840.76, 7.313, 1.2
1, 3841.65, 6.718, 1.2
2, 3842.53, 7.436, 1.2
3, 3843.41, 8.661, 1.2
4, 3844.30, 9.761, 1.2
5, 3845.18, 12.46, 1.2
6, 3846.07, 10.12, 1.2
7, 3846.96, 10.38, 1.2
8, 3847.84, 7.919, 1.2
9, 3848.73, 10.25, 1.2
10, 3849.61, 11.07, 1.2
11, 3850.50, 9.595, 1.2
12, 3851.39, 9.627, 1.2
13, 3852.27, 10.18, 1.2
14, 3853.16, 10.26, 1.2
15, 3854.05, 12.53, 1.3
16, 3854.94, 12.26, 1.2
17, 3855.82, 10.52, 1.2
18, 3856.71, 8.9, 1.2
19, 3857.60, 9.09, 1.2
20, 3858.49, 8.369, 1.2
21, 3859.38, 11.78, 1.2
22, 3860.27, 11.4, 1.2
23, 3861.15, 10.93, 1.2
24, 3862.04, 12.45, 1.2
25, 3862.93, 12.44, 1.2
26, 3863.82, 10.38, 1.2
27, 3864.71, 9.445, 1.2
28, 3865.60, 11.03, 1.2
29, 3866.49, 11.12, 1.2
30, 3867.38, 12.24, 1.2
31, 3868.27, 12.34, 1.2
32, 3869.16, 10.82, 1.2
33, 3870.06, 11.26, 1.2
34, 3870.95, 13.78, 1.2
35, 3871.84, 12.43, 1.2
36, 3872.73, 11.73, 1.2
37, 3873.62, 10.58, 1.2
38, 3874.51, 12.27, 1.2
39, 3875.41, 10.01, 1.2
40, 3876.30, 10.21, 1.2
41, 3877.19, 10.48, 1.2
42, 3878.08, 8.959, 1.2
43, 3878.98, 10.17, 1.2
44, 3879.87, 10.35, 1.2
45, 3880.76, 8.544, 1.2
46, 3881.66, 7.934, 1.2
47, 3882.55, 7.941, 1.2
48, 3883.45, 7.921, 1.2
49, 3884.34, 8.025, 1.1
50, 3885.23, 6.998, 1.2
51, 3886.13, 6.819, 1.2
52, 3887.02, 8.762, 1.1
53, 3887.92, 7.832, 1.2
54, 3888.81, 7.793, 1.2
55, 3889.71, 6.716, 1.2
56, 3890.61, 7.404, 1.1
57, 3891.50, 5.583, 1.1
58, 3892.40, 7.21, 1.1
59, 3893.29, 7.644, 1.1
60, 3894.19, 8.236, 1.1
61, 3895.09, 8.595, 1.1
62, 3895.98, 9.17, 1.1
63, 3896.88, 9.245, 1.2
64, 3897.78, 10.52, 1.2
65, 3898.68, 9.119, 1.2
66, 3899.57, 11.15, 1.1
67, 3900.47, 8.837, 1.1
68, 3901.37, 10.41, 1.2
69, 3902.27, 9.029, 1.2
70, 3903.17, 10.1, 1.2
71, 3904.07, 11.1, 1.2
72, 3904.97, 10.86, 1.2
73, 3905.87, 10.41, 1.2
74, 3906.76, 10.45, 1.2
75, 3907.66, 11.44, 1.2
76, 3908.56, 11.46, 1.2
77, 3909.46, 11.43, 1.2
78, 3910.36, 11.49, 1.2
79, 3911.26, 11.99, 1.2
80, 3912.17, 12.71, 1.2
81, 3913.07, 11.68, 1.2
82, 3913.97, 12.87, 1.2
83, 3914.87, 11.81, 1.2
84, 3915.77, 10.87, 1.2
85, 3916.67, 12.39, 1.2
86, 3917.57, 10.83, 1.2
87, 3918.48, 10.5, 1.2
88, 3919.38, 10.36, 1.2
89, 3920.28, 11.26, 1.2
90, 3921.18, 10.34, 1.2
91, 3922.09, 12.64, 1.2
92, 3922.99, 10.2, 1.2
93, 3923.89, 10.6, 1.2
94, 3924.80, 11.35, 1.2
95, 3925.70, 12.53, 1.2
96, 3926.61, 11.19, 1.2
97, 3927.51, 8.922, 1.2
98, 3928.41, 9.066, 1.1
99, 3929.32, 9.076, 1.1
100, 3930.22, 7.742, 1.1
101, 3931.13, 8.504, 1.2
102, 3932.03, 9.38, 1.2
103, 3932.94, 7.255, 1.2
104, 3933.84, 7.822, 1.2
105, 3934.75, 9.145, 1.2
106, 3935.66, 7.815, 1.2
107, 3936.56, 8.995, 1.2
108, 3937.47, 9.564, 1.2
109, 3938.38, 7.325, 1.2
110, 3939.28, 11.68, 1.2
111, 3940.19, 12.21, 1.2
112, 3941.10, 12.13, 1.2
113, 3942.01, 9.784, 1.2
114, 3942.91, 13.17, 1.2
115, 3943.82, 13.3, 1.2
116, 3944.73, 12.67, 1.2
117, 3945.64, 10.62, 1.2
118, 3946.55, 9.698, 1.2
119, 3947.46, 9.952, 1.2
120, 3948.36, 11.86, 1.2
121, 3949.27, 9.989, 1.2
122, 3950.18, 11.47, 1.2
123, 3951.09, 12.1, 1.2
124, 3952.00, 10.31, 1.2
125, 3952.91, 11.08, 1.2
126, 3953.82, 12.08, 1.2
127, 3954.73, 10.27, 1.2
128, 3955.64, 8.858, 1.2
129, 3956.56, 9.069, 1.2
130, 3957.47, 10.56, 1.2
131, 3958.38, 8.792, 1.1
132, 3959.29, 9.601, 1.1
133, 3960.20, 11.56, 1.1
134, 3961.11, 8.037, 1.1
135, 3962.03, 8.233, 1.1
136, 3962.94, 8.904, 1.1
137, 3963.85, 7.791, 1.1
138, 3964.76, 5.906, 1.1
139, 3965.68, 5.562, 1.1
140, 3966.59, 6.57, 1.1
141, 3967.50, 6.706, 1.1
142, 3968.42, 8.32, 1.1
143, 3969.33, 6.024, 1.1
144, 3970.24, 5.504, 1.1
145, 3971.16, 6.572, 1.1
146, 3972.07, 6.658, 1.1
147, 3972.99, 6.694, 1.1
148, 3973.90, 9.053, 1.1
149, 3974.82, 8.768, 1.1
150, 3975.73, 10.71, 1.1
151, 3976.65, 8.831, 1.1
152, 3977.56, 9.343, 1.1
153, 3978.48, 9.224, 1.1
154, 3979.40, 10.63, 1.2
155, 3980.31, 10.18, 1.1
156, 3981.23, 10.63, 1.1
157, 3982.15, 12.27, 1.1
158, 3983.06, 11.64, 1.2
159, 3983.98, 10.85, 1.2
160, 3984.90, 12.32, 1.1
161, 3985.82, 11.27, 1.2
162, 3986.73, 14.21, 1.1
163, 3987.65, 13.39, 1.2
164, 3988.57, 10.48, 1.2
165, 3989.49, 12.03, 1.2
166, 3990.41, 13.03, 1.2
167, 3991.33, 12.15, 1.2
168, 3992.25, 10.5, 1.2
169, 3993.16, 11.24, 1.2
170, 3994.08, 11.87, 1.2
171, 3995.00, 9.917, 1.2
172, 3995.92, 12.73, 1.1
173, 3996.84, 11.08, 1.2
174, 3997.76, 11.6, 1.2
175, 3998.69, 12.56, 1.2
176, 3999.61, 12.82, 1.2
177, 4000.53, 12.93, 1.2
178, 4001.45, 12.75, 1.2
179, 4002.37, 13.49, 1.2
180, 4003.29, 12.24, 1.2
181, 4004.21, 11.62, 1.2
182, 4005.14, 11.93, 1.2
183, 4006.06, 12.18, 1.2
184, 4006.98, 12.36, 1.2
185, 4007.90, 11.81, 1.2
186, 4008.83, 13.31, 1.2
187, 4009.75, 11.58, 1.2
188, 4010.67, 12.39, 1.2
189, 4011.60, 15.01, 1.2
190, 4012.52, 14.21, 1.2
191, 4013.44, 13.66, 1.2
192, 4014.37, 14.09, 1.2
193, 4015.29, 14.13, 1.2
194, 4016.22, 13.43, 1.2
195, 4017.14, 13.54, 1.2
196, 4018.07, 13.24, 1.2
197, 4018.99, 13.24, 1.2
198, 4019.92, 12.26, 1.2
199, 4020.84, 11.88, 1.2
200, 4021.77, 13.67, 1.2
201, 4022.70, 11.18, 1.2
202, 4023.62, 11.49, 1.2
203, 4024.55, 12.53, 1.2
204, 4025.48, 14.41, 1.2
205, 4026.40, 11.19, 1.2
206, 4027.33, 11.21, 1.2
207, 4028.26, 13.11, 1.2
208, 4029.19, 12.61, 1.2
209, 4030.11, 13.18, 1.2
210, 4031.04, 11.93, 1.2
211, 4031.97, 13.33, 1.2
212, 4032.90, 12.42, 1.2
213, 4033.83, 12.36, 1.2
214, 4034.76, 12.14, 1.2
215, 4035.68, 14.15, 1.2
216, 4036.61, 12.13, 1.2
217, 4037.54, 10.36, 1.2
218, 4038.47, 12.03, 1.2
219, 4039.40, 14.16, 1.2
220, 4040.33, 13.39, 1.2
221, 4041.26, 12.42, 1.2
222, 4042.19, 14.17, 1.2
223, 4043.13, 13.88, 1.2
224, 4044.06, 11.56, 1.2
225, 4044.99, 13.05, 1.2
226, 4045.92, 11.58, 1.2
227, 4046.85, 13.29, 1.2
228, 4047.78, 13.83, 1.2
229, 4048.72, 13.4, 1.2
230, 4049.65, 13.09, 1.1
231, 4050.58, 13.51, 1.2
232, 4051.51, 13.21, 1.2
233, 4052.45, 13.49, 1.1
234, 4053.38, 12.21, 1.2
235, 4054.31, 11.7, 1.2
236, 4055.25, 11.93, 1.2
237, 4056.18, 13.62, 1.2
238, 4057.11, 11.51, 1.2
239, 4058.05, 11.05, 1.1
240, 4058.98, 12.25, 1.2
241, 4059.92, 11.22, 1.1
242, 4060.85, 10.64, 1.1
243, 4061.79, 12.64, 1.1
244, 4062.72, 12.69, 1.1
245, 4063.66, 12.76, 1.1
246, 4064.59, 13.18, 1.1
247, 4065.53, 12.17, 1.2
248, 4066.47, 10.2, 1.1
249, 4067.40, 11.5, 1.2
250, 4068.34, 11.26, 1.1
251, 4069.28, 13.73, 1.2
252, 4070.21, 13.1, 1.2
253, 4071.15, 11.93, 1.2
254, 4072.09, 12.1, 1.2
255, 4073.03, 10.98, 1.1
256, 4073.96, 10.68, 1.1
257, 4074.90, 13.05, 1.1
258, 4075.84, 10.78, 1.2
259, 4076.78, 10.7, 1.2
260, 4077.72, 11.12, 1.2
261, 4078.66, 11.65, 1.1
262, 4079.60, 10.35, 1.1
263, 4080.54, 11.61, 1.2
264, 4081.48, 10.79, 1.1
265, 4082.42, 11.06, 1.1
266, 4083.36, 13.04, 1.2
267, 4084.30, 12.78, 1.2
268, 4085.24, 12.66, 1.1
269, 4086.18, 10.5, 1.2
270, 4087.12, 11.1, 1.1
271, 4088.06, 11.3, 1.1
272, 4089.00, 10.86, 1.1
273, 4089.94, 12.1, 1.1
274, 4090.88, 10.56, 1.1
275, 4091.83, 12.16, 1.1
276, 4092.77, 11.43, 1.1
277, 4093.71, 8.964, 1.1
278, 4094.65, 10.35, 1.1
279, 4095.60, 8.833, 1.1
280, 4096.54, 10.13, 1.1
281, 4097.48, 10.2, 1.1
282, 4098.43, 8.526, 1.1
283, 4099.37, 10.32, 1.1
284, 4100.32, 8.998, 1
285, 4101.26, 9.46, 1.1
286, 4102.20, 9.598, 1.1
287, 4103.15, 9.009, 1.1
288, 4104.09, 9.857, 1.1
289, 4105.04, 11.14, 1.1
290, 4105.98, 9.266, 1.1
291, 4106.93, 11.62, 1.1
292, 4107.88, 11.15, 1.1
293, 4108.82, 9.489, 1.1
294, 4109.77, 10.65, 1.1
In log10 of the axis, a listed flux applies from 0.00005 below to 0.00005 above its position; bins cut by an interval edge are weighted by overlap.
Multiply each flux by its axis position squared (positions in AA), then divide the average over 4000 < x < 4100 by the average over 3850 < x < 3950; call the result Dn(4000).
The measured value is 1.3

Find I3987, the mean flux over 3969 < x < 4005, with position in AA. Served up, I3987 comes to 10.8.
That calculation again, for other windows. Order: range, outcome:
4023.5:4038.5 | 12.4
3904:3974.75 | 9.91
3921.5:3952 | 10.3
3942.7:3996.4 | 10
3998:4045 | 12.7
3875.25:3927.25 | 9.87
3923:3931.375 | 9.93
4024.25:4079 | 12.4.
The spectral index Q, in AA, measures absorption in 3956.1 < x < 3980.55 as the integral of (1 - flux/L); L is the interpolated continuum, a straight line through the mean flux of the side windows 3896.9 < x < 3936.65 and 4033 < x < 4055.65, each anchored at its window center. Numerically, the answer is 6.7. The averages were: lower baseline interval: 10.4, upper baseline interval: 12.8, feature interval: 8.27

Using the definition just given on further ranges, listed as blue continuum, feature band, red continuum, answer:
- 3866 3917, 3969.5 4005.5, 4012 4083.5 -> 1.95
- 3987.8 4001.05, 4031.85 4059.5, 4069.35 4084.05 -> -2.39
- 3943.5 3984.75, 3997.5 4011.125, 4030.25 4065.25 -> -1.79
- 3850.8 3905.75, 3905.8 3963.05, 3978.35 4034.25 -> 2.12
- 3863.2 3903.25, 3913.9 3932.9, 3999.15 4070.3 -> -0.29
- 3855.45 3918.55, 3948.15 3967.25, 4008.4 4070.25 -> 3.18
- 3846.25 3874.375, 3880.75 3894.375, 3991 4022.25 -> 4.45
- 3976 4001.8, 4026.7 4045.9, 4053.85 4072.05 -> -1.27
